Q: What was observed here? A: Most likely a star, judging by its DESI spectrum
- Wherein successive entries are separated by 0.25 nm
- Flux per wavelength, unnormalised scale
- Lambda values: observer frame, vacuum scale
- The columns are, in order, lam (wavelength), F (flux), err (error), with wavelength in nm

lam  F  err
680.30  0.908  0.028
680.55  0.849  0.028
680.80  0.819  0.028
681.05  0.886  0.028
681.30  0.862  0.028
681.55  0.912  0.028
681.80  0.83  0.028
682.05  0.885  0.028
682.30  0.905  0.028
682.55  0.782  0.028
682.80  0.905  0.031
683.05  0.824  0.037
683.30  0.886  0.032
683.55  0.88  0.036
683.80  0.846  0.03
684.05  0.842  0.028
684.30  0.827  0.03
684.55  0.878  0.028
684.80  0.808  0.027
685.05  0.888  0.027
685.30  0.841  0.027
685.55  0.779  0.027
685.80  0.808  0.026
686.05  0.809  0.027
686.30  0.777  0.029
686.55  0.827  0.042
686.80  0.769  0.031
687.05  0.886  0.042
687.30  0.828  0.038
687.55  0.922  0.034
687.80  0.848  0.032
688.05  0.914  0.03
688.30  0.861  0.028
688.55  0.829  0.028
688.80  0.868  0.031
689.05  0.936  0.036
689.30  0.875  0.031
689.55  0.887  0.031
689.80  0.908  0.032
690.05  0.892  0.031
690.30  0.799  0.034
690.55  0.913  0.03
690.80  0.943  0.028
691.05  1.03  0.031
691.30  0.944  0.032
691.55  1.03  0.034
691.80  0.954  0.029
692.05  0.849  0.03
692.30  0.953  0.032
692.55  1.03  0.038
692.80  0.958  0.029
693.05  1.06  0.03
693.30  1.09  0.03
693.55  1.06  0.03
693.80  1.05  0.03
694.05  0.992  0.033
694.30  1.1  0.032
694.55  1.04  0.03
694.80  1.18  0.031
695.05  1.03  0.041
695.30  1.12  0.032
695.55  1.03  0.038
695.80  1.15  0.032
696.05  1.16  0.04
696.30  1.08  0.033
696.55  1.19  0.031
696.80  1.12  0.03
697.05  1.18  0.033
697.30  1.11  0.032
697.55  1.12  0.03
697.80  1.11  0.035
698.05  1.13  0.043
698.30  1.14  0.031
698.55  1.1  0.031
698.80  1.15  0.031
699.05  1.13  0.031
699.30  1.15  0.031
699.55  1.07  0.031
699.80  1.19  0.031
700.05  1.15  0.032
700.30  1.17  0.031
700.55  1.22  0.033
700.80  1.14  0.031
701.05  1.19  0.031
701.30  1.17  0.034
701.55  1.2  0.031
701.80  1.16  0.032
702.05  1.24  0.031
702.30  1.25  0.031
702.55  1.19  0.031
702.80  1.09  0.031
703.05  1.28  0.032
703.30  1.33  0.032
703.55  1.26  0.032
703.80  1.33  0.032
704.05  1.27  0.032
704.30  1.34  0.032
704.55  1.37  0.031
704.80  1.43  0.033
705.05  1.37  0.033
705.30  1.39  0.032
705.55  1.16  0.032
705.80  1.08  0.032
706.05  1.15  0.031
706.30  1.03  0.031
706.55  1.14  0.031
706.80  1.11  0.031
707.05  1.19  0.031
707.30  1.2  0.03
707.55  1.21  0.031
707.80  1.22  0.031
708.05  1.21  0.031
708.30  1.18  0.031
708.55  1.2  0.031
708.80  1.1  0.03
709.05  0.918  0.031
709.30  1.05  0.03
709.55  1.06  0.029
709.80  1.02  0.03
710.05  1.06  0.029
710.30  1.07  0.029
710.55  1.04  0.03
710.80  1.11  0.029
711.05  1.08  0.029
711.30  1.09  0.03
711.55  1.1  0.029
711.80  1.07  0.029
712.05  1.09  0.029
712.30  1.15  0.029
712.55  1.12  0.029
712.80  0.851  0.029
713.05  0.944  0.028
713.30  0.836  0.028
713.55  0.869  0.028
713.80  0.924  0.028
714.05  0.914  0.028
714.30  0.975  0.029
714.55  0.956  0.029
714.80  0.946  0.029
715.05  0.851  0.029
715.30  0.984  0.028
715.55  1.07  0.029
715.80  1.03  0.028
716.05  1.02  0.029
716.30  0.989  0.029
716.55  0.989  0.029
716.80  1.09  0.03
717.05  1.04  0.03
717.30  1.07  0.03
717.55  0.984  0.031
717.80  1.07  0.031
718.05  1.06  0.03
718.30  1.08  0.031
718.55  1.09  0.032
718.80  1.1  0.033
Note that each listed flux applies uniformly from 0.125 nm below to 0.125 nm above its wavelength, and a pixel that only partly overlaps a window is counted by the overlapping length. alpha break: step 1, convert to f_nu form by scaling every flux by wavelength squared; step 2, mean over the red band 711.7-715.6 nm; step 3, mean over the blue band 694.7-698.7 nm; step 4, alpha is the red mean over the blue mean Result 0.91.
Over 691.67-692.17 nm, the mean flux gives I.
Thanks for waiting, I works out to 0.903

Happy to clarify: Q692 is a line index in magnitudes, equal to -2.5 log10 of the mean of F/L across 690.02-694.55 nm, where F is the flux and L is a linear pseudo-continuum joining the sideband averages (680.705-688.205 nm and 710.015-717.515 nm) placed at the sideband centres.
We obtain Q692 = -0.11 mag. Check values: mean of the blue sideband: 0.849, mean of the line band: 0.984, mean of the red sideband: 1.01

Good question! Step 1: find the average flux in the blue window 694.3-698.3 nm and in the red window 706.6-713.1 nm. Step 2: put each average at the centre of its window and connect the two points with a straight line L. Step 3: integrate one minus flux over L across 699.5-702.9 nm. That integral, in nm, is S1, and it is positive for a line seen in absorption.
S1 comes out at -0.21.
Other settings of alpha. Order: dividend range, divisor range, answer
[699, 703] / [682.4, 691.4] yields 1.41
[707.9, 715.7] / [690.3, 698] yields 1.03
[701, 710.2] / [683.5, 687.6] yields 1.52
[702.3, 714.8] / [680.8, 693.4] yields 1.35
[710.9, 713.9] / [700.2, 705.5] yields 0.83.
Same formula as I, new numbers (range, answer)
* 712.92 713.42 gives 0.89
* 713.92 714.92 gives 0.948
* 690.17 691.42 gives 0.926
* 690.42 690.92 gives 0.927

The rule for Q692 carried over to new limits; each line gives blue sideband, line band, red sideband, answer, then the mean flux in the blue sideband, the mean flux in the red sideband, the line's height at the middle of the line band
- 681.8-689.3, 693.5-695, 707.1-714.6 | -0.16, 0.85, 1.06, 0.921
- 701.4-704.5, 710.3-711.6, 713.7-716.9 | -0.01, 1.25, 0.979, 1.07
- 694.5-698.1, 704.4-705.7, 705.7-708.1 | -0.17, 1.12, 1.15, 1.15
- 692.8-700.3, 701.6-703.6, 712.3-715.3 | -0.17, 1.11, 0.938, 1.05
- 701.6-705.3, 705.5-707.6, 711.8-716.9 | 0.05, 1.28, 0.982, 1.2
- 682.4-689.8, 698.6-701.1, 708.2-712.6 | -0.17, 0.85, 1.08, 0.982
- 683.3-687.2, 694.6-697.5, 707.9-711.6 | -0.19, 0.833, 1.09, 0.945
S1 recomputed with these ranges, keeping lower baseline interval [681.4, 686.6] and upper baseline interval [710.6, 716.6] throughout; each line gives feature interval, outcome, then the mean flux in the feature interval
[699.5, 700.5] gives -0.25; 1.16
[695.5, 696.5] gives -0.23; 1.12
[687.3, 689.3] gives -0.03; 0.879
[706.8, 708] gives -0.28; 1.2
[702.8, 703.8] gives -0.34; 1.27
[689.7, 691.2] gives -0.06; 0.915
